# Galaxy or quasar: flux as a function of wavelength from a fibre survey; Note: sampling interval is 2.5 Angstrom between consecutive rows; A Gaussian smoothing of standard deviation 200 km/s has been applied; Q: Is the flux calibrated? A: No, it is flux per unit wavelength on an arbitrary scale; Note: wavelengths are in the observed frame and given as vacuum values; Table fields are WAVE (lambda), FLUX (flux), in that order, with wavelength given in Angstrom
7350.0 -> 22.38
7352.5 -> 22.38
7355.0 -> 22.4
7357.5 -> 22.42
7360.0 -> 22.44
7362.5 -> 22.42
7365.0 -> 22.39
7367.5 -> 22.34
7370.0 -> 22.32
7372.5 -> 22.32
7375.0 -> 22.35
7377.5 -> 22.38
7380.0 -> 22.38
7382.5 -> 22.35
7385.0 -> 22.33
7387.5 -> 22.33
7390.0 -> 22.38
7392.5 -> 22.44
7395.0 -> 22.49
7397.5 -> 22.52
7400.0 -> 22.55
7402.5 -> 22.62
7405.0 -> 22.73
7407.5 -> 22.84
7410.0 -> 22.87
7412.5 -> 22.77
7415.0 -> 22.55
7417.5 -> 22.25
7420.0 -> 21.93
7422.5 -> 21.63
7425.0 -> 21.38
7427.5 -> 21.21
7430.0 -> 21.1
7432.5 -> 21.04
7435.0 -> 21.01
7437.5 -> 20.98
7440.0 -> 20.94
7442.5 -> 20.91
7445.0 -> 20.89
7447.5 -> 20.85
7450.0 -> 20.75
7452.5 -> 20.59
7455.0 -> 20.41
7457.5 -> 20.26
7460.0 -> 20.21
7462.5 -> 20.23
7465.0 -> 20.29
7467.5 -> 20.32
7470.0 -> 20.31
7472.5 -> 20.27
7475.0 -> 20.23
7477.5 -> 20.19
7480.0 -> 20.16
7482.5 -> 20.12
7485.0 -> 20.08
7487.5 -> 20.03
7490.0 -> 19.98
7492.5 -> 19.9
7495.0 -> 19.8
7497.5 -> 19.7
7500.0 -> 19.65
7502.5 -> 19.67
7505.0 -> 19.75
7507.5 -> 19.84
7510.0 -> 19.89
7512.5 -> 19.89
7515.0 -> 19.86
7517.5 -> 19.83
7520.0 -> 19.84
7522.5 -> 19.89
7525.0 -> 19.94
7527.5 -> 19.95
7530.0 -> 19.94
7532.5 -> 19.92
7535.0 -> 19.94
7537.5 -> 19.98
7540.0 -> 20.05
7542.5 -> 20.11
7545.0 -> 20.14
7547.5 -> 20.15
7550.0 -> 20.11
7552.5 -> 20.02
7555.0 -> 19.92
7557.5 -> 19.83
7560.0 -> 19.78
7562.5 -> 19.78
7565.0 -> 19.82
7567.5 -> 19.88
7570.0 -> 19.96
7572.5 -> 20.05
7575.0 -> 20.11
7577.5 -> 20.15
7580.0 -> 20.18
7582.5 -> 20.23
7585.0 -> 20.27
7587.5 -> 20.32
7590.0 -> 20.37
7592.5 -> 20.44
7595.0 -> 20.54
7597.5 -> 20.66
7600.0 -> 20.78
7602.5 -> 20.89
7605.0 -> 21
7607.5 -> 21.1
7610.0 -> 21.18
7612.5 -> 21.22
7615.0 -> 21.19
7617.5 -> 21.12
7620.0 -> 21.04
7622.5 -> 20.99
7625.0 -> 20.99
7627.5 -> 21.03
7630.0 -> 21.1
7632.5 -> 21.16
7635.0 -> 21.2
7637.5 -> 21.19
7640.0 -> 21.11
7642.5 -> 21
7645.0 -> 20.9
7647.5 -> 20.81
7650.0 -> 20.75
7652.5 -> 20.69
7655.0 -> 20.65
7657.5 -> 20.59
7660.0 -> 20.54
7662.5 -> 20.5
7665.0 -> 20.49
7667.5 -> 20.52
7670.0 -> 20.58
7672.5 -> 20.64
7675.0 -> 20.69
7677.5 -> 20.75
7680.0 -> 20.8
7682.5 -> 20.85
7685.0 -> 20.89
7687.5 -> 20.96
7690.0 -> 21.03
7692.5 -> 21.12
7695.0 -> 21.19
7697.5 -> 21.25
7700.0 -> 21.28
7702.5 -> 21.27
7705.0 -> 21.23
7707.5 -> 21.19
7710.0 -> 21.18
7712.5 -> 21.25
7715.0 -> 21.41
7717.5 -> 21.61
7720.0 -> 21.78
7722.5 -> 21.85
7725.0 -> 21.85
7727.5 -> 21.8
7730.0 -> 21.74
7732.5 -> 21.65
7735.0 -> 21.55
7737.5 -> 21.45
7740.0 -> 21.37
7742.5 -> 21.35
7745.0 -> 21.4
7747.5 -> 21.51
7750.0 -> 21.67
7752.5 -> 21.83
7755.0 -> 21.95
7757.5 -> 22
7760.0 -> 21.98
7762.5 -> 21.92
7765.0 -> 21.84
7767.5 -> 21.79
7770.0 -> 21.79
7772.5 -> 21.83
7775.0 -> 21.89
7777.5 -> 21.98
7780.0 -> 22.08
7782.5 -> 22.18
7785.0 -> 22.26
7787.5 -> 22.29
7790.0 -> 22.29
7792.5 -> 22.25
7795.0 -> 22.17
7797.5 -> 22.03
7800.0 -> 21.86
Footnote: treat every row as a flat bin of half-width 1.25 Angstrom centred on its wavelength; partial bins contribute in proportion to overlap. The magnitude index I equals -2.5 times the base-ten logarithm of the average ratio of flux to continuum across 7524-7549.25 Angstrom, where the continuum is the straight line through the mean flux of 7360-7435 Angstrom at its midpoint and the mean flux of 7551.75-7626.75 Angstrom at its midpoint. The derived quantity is 0.05 mag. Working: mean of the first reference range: 22.2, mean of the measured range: 20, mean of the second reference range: 20.5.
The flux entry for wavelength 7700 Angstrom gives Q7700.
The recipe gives 21.28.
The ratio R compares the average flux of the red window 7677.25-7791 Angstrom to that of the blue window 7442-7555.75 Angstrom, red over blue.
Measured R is 1.07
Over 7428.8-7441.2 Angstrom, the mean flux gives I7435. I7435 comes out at 21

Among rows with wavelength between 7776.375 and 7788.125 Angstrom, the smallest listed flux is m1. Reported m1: 21.98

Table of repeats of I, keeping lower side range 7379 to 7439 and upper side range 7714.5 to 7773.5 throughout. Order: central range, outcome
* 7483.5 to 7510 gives 0.11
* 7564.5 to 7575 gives 0.10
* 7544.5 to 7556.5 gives 0.10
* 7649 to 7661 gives 0.06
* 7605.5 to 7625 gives 0.04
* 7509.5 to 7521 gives 0.11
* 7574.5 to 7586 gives 0.09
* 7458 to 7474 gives 0.09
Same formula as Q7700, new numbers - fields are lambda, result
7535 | 19.94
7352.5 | 22.38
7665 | 20.49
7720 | 21.78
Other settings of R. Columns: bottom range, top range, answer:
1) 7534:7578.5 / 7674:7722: 1.06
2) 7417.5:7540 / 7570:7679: 1.02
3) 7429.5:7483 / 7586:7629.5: 1.02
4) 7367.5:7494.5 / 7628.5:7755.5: 0.99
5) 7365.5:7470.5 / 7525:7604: 0.93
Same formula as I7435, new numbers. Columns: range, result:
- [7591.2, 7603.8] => 20.7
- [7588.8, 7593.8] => 20.4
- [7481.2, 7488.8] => 20.1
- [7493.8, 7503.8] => 19.7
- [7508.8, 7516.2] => 19.9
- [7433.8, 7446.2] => 20.9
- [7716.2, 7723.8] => 21.7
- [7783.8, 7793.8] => 22.3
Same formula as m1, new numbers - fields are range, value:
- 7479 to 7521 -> 19.65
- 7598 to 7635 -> 20.78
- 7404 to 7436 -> 21.01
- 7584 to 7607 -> 20.27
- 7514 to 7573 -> 19.78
